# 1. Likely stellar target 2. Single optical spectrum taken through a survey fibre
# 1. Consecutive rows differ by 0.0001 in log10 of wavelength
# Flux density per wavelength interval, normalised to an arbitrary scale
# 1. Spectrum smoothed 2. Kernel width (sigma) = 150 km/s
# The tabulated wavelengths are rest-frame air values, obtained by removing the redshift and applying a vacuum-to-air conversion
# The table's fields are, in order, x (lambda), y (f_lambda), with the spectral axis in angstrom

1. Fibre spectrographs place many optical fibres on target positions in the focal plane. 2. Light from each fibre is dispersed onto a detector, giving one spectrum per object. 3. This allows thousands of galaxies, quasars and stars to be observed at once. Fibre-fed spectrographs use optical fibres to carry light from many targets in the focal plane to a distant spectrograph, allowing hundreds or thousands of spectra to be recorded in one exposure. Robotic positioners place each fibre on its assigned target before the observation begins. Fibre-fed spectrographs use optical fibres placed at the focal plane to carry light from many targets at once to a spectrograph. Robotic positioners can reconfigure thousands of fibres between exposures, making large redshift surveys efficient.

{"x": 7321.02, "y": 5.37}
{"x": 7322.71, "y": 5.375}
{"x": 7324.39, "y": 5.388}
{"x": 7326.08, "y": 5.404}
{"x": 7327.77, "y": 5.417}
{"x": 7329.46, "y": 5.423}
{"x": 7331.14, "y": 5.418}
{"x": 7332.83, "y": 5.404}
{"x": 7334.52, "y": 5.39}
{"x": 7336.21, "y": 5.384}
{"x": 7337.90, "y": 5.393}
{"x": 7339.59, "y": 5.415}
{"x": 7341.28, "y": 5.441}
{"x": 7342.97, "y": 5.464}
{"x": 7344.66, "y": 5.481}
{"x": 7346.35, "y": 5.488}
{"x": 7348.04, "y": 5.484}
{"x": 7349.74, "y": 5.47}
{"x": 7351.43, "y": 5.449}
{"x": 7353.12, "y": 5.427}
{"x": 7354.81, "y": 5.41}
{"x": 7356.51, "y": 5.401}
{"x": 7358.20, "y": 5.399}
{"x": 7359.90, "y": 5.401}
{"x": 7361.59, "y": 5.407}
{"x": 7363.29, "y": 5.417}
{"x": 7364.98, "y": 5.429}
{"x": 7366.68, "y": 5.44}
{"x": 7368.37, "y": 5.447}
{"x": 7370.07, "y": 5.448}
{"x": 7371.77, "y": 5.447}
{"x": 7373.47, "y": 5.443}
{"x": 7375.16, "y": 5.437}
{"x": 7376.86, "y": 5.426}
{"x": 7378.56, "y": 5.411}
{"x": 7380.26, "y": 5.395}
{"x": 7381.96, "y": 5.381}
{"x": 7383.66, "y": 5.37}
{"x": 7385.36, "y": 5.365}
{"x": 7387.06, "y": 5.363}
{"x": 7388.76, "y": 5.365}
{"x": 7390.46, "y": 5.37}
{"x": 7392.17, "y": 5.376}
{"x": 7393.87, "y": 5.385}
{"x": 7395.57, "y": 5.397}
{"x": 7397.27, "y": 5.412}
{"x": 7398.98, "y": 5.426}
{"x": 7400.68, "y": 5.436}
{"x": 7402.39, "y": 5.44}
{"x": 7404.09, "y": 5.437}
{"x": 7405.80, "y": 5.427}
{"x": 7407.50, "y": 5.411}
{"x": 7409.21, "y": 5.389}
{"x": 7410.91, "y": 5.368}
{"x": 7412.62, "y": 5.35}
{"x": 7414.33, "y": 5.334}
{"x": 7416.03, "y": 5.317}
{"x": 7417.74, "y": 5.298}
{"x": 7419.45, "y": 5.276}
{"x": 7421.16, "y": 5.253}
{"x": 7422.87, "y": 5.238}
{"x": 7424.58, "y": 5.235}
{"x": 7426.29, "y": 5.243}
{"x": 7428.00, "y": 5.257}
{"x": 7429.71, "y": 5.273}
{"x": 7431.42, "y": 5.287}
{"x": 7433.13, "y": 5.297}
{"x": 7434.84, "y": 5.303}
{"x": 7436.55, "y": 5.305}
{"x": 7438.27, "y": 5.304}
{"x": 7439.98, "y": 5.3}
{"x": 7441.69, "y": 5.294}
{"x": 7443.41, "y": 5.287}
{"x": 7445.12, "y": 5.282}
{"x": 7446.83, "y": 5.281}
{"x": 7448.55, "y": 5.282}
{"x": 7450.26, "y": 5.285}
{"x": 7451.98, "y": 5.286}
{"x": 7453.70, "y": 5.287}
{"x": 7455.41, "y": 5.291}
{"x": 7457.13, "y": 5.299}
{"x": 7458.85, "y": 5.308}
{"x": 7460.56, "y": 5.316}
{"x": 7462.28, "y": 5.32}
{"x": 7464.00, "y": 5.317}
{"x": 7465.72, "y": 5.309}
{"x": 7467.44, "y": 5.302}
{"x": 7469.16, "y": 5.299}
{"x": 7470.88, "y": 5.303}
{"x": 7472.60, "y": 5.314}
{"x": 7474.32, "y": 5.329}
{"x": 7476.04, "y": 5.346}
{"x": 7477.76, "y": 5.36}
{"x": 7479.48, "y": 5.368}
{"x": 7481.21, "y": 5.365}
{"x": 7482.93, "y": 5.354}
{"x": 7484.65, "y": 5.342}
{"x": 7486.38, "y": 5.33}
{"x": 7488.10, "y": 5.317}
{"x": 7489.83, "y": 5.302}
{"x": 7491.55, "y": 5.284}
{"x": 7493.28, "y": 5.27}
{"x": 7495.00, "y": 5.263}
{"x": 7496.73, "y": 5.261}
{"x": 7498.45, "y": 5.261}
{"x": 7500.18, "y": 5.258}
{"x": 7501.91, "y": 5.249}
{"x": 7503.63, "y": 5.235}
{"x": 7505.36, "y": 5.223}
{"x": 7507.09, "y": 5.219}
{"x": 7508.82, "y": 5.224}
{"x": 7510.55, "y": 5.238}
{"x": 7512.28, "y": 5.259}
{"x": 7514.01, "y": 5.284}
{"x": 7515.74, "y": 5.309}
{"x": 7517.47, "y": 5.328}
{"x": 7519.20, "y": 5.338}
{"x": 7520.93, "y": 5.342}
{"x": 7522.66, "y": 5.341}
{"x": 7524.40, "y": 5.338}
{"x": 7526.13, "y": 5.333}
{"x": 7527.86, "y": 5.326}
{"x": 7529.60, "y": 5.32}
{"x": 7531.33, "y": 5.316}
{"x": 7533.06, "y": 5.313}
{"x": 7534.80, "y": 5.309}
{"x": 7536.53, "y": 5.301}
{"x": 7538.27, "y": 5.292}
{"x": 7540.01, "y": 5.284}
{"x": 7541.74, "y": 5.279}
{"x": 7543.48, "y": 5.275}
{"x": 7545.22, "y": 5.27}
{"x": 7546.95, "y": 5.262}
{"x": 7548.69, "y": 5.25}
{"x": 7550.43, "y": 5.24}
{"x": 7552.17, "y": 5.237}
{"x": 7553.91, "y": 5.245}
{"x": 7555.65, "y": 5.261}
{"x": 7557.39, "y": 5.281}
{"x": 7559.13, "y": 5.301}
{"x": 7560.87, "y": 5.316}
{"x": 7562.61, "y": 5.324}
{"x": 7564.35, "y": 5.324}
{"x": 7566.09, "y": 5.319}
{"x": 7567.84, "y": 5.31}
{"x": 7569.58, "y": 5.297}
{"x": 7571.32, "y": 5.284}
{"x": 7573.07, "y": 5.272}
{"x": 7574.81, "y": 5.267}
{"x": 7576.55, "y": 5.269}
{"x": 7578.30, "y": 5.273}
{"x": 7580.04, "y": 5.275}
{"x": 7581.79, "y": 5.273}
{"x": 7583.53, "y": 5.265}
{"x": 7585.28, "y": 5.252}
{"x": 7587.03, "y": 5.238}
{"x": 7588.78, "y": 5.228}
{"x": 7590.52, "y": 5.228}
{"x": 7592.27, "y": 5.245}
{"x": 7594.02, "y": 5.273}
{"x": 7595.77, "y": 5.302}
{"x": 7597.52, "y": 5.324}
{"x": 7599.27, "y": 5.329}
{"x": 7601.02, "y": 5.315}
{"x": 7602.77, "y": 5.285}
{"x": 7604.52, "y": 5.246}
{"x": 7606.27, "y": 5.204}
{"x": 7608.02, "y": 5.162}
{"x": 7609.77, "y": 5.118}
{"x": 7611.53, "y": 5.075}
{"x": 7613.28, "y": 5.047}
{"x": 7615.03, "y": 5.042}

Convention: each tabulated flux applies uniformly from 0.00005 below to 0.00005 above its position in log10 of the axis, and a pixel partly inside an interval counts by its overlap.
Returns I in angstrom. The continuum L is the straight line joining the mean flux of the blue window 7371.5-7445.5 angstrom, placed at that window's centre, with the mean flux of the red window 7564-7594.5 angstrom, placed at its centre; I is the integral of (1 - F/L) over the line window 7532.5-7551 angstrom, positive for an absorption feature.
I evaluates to 0.0 angstrom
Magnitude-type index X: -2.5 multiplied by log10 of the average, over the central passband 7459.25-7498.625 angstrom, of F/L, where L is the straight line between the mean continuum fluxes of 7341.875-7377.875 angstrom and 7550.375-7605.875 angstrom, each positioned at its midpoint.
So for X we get 0.01 mag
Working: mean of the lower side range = 5.44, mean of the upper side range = 5.28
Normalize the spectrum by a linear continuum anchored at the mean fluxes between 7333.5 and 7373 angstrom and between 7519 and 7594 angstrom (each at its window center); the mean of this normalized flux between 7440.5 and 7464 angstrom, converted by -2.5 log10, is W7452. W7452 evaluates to 0.01 mag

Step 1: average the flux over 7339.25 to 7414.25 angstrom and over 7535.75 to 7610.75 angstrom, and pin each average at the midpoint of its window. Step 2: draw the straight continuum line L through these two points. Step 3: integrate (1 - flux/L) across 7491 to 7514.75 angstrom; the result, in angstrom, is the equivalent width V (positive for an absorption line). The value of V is 0.3 angstrom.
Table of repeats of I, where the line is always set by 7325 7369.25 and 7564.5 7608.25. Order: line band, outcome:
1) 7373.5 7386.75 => 0.0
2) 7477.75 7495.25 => 0.0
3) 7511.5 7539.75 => 0.0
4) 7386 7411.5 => 0.0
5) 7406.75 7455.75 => 0.7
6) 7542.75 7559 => 0.1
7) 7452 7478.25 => 0.2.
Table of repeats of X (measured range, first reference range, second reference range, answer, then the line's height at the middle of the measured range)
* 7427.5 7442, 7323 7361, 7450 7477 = 0.008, 5.34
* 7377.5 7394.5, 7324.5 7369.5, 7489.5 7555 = 0.003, 5.39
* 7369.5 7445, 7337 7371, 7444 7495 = 0.005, 5.38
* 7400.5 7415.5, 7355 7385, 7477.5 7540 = -0.003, 5.38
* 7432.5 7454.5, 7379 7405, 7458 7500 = 0.011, 5.35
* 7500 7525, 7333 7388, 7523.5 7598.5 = 0.008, 5.32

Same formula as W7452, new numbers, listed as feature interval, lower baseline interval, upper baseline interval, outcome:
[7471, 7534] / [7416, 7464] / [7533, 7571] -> -0.003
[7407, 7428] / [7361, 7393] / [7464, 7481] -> 0.014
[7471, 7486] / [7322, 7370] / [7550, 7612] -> -0.002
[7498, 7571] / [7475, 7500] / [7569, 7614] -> -0.001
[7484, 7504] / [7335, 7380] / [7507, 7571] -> 0.009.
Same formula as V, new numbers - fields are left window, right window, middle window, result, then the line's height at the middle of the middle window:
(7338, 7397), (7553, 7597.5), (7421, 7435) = 0.3 angstrom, 5.38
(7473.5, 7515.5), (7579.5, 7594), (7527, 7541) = -0.1 angstrom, 5.27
